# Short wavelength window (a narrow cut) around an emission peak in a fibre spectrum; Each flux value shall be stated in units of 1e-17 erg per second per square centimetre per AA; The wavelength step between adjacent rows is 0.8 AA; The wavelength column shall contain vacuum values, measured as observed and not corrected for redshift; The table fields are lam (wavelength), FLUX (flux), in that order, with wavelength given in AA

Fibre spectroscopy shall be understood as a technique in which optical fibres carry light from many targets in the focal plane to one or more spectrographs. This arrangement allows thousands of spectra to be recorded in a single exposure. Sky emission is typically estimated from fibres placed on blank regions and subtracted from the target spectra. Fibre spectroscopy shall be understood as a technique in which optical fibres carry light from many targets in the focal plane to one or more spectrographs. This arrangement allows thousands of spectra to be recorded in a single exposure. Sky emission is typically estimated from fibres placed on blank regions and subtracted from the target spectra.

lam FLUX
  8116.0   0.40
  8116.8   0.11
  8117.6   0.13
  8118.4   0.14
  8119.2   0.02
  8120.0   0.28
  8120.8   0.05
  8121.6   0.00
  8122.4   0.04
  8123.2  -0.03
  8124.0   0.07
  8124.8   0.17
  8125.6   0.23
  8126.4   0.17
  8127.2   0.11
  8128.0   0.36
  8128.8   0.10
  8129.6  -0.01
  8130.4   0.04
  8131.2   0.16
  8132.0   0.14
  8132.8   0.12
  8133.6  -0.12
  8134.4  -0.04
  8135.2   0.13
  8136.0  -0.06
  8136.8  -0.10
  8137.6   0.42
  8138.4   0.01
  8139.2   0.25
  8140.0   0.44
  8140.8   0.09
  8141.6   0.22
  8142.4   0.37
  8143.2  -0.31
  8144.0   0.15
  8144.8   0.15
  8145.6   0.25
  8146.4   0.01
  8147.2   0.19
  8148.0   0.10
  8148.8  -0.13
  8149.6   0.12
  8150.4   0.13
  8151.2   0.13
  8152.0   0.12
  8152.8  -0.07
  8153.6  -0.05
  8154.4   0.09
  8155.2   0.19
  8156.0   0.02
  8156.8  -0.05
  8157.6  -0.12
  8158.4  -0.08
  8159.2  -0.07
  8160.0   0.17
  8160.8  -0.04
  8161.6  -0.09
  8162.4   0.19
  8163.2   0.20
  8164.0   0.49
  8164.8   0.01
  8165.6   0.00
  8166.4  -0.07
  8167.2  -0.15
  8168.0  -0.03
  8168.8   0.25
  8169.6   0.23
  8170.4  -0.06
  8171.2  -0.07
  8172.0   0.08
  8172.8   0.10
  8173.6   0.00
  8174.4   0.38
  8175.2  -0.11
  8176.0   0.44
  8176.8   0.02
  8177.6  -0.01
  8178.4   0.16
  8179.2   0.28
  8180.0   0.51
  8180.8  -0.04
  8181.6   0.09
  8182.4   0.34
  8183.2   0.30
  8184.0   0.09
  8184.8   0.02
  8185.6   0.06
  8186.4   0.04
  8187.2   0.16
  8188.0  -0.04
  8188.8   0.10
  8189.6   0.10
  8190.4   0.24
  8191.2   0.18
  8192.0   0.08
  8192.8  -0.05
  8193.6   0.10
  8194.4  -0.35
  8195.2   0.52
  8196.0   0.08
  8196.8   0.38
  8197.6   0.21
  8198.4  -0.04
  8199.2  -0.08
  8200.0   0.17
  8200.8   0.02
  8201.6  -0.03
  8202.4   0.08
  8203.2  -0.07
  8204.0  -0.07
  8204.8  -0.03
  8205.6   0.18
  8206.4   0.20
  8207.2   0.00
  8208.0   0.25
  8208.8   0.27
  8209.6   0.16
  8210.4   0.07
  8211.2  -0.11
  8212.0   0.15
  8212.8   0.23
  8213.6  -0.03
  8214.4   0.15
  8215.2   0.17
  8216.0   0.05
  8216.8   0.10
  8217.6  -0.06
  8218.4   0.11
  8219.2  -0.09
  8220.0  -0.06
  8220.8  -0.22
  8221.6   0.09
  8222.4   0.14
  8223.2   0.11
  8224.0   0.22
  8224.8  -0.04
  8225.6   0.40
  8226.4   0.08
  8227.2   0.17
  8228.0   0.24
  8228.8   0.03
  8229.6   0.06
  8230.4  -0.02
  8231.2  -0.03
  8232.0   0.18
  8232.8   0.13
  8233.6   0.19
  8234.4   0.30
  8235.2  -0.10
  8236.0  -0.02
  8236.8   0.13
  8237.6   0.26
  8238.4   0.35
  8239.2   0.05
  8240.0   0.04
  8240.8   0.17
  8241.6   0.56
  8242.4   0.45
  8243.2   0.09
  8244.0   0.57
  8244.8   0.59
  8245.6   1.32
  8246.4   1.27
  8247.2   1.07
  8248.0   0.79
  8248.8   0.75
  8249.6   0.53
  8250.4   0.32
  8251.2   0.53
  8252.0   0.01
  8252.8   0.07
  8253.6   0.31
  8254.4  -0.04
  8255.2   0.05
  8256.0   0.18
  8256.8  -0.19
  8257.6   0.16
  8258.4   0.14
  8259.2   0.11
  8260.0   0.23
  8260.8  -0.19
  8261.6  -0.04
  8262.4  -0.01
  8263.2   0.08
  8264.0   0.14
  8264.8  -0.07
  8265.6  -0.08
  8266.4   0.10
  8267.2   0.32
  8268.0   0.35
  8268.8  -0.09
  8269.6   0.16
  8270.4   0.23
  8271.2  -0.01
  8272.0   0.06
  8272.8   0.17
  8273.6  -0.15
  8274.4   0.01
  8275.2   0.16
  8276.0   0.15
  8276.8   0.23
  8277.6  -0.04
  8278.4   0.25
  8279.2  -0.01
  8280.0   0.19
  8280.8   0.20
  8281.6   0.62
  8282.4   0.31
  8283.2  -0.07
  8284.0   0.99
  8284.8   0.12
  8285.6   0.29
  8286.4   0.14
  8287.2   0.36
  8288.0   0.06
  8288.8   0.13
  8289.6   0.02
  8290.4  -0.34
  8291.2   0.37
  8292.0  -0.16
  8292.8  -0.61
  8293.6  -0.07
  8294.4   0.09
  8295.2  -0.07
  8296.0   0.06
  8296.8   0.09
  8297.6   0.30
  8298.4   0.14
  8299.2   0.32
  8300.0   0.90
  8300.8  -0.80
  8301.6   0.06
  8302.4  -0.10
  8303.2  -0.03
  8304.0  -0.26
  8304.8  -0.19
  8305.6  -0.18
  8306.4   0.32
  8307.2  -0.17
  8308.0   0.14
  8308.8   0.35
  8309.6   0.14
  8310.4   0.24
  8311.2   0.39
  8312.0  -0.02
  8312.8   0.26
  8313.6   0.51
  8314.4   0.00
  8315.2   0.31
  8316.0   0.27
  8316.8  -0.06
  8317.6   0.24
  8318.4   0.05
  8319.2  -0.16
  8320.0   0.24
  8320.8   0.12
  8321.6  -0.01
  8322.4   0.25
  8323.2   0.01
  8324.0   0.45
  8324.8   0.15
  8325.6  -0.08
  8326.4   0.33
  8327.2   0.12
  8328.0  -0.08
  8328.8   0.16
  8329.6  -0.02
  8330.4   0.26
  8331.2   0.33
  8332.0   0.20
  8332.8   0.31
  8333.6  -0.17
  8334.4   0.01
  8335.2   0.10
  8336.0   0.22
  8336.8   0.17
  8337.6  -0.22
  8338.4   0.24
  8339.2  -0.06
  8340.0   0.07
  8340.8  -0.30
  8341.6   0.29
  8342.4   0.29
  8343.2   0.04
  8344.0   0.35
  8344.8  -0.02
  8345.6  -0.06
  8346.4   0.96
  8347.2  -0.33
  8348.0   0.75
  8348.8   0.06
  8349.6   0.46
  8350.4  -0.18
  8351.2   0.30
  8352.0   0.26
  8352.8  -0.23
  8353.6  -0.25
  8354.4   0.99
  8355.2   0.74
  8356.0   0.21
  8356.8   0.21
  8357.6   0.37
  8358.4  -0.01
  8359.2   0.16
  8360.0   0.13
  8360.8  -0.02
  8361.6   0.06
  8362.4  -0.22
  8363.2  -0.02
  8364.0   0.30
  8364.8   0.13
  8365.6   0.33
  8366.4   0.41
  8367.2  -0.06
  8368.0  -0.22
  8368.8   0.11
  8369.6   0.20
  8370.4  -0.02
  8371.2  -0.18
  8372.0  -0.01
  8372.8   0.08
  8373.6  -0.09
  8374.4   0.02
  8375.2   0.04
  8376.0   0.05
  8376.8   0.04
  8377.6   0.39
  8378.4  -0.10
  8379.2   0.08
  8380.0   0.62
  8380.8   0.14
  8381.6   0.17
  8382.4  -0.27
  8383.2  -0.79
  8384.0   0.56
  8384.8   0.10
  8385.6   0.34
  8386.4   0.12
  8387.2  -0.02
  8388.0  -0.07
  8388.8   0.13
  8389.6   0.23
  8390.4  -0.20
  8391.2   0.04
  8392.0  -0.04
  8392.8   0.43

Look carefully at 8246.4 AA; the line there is H-gamma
